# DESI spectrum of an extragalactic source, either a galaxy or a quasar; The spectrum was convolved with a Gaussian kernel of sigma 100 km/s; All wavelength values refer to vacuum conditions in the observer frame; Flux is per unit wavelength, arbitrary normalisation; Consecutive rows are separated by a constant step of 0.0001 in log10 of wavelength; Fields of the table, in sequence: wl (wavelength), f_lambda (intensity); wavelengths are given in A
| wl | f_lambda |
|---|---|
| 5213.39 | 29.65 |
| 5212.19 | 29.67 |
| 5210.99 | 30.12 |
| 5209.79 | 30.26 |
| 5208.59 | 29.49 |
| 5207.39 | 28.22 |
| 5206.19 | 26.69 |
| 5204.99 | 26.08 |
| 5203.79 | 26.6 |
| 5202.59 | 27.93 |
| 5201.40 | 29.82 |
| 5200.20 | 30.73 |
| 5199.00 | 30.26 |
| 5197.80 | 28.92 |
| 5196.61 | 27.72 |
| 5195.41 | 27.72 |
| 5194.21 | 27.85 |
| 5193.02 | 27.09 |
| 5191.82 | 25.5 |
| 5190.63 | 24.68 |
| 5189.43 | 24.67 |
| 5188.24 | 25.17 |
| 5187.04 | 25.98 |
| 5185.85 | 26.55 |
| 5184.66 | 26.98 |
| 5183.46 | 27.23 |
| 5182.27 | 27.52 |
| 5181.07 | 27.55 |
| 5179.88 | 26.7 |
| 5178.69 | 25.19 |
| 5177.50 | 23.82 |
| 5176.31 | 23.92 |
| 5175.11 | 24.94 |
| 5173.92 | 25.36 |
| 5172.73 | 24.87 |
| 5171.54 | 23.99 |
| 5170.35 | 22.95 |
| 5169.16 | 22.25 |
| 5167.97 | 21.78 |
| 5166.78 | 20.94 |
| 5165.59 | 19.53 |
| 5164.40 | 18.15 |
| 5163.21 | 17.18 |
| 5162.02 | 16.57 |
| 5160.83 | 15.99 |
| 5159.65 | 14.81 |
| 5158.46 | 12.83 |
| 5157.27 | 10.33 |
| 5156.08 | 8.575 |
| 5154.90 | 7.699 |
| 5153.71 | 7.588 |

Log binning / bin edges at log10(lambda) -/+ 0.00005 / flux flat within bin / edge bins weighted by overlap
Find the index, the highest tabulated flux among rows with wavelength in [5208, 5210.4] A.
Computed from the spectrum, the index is 30.26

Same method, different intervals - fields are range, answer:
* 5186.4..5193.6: 27.09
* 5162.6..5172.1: 23.99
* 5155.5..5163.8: 17.18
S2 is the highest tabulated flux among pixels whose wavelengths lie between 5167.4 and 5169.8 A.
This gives 22.25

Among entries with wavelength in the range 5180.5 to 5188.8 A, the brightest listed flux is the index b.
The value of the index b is 27.55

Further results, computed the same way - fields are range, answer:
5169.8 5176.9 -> 25.36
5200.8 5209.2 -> 29.82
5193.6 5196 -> 27.85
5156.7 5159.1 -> 12.83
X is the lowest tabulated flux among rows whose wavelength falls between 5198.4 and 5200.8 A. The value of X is 30.26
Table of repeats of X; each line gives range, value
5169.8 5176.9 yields 22.95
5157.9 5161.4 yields 12.83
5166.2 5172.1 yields 20.94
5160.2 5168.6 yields 15.99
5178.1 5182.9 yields 25.19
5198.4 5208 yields 26.08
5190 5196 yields 24.68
